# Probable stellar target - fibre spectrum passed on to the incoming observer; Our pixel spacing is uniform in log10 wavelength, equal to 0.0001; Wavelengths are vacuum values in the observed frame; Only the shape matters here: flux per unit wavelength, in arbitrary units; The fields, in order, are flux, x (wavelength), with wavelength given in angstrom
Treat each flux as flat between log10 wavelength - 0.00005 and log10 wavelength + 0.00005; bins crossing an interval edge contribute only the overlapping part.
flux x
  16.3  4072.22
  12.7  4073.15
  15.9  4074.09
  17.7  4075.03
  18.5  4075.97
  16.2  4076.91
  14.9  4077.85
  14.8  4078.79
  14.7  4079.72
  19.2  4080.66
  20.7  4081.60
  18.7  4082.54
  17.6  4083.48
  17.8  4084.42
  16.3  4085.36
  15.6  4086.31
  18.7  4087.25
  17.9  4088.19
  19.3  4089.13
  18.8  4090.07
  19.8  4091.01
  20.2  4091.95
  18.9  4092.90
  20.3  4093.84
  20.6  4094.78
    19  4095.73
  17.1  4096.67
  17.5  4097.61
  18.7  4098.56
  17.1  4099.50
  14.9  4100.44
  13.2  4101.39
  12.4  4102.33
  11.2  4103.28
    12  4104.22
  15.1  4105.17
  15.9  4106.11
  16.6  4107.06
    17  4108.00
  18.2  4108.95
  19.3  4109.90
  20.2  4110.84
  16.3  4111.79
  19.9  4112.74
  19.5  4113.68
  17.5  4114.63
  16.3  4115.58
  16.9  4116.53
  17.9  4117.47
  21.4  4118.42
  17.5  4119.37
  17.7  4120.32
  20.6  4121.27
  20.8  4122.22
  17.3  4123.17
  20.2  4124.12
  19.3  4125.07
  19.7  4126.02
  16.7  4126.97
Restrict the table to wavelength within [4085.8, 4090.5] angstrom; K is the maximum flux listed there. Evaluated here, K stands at 19.3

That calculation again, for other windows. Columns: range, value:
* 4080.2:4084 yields 20.7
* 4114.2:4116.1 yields 17.5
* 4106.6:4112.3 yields 20.2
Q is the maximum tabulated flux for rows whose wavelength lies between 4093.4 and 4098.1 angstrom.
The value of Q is 20.6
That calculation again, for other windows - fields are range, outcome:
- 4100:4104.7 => 14.9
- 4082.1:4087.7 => 18.7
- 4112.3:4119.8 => 21.4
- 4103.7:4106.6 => 15.9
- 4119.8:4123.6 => 20.8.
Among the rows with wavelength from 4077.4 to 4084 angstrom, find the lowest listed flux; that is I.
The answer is 14.7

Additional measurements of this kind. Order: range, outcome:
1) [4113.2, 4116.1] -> 16.3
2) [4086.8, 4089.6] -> 17.9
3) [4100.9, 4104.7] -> 11.2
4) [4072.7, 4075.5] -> 12.7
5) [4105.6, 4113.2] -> 15.9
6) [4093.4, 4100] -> 17.1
